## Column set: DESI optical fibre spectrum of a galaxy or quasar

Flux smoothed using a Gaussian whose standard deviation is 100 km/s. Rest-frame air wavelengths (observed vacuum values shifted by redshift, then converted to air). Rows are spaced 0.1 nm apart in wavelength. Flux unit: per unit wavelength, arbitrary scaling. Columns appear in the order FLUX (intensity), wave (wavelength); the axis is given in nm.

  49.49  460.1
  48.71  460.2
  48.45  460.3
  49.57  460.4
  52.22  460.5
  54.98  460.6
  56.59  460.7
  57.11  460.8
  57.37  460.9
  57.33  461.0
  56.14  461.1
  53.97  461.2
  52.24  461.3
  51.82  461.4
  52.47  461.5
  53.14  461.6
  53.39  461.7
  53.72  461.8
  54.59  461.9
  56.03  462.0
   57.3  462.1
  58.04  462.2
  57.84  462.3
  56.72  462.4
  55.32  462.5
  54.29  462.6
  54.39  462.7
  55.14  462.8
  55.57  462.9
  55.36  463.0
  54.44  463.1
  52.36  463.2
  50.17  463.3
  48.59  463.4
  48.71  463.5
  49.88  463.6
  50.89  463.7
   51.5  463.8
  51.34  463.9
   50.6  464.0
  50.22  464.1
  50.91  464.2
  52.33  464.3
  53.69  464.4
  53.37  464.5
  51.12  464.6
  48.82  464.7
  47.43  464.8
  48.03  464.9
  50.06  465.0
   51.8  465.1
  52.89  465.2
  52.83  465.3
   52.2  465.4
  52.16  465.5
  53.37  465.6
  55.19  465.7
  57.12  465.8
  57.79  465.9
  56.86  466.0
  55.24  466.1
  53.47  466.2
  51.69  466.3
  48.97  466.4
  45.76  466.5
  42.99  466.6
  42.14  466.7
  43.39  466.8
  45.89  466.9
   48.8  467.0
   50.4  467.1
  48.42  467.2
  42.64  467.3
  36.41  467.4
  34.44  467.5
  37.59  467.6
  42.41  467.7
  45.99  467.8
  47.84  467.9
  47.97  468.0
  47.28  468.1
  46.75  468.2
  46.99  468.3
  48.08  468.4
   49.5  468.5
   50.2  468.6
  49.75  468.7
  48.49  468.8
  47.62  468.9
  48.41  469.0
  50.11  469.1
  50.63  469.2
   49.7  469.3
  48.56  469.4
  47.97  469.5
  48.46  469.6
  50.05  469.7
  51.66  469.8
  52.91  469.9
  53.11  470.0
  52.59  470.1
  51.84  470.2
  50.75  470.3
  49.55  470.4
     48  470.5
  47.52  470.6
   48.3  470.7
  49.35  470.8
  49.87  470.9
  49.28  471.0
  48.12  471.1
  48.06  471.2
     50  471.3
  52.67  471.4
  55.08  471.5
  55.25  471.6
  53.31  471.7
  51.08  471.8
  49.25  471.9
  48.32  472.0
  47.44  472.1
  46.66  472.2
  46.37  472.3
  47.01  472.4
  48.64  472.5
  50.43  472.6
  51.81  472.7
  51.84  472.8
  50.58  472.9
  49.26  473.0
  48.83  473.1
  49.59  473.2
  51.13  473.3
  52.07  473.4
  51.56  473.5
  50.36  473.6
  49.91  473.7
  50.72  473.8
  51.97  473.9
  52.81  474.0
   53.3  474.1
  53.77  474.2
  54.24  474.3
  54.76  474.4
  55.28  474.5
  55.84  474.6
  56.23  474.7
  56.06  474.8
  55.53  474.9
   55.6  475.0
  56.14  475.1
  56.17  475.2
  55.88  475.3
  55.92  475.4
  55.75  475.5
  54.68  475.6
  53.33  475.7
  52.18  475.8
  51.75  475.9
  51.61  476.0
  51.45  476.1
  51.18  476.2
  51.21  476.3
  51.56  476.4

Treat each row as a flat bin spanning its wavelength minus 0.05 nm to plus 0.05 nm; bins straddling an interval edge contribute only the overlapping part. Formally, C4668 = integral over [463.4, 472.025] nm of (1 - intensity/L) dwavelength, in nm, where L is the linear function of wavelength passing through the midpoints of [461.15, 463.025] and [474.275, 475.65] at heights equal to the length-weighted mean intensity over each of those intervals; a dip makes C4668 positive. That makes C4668 0.88 nm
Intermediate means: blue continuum 54.8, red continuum 55.6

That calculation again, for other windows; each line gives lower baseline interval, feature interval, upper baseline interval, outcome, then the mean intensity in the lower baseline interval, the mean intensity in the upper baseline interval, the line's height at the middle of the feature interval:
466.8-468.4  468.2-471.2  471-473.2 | -0.149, 44.7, 50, 47.2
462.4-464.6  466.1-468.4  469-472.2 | 0.251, 52.4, 50.2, 51.2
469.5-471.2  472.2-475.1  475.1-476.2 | 0.025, 50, 53.9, 52.4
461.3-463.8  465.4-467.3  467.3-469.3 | -0.064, 53.7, 46.1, 48.7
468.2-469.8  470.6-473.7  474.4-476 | 0.120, 49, 55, 52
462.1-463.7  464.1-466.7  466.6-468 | -0.195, 53.8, 43.7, 48.1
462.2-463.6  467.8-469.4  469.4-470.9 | 0.073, 53.8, 50.1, 50.9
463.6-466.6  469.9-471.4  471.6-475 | 0.048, 51.8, 51.5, 51.6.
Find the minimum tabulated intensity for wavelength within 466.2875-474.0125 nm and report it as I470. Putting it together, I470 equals 34.44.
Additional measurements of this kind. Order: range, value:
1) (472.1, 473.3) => 46.37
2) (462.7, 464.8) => 47.43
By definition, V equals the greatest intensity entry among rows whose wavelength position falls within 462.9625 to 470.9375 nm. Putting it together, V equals 57.79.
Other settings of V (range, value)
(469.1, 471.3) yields 53.11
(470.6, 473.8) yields 55.25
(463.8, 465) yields 53.69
